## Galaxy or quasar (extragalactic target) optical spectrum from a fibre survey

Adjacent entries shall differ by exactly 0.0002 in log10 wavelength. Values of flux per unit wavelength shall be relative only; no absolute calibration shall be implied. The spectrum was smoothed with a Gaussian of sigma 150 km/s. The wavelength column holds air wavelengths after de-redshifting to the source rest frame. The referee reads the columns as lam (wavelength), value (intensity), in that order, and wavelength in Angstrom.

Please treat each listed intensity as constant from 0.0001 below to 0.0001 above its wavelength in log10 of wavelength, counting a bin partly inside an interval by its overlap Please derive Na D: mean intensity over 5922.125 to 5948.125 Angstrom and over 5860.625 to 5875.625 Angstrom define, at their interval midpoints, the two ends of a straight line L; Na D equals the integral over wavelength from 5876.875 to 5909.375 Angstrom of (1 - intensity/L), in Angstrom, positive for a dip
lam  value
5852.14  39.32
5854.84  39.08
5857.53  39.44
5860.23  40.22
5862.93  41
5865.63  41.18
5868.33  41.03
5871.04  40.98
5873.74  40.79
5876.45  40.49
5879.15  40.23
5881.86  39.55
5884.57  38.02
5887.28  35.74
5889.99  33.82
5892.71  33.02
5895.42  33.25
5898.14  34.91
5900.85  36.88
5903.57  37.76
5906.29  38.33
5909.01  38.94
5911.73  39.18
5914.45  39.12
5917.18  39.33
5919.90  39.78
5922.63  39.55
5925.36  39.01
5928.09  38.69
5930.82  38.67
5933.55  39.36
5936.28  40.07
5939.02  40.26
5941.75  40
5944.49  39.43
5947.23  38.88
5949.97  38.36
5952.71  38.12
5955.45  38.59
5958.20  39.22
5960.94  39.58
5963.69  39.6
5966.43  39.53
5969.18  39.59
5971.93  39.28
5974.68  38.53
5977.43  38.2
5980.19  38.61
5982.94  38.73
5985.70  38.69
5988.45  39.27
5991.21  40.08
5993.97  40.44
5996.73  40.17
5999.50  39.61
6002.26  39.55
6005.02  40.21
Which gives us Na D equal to 2.9 Angstrom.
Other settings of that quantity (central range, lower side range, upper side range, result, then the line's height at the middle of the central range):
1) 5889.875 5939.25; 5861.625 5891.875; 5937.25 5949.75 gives 1.82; 39.4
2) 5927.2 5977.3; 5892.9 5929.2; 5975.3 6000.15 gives -0.72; 38.6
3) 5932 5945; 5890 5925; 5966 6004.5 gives -0.57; 38.2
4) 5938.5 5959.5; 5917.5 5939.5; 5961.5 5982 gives 0.09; 39.2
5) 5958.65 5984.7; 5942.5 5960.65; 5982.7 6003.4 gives 0.09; 39.2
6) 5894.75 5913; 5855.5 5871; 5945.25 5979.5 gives 1.24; 39.9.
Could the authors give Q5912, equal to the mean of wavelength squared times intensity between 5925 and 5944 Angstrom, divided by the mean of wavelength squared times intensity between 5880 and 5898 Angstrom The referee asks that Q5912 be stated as 1.12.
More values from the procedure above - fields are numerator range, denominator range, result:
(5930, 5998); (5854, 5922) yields 1.05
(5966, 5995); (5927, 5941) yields 1.01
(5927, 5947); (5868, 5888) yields 1.02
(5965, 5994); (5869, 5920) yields 1.06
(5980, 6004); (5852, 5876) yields 1.02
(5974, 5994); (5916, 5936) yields 1.01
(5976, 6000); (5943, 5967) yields 1.02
